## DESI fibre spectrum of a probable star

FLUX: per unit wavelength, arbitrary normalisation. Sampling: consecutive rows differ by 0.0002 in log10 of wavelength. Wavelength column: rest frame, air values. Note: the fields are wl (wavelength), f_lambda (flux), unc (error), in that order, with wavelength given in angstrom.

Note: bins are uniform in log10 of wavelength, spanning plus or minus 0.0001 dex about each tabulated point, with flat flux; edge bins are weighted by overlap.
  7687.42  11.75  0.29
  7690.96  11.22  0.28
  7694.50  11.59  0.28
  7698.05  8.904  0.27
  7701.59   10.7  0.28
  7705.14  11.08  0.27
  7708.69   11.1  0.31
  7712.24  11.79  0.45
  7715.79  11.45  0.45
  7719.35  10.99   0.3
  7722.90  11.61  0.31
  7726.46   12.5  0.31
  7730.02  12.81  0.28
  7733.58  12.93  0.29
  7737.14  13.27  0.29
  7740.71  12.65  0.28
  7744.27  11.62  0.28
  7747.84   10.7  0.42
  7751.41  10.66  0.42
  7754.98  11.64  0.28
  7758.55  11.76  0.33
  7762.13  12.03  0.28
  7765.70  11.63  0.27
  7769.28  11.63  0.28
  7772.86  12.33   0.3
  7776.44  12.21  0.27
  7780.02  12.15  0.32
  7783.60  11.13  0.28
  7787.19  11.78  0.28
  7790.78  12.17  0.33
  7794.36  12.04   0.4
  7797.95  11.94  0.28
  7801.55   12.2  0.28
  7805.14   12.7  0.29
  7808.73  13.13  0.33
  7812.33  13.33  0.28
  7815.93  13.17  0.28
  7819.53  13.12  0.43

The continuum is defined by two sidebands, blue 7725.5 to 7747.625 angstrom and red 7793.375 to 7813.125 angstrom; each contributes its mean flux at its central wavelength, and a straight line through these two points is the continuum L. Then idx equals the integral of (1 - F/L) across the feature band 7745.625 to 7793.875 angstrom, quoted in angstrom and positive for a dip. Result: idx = 3.2 angstrom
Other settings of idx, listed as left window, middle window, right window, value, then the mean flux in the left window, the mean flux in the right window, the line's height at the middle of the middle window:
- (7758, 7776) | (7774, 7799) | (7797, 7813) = 0.7 angstrom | 11.9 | 12.6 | 12.3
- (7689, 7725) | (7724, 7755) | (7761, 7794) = -1.8 angstrom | 11.1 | 11.9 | 11.4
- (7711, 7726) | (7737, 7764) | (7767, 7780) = 0.3 angstrom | 11.5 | 12.1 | 11.8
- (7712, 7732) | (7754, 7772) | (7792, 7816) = 0.7 angstrom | 11.9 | 12.6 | 12.2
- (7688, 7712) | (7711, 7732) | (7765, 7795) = -1.3 angstrom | 10.9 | 11.9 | 11.2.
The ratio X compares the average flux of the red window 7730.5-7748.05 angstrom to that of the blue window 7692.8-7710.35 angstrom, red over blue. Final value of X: 1.16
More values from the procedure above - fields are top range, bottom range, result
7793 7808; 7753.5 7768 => 1.05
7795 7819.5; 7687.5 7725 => 1.15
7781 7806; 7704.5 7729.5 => 1.03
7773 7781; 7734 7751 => 1.02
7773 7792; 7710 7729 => 1.02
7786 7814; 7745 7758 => 1.12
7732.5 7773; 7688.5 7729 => 1.06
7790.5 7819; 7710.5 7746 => 1.04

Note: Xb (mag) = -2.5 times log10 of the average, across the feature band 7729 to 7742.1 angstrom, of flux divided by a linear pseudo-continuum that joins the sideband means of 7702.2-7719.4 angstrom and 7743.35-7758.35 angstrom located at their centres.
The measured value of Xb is -0.15 mag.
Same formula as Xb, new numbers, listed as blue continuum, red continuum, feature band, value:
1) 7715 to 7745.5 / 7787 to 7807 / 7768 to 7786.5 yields 0.03 mag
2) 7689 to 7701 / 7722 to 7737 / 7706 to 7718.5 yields 0.02 mag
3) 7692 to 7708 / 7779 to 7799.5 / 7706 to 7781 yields -0.06 mag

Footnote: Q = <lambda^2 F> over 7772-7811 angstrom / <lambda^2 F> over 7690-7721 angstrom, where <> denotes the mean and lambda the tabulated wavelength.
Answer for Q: 1.13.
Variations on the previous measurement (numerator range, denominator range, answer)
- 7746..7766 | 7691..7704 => 1.10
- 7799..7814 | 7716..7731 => 1.10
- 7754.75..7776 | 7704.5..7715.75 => 1.06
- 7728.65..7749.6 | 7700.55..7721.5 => 1.11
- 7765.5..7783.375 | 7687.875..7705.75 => 1.13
